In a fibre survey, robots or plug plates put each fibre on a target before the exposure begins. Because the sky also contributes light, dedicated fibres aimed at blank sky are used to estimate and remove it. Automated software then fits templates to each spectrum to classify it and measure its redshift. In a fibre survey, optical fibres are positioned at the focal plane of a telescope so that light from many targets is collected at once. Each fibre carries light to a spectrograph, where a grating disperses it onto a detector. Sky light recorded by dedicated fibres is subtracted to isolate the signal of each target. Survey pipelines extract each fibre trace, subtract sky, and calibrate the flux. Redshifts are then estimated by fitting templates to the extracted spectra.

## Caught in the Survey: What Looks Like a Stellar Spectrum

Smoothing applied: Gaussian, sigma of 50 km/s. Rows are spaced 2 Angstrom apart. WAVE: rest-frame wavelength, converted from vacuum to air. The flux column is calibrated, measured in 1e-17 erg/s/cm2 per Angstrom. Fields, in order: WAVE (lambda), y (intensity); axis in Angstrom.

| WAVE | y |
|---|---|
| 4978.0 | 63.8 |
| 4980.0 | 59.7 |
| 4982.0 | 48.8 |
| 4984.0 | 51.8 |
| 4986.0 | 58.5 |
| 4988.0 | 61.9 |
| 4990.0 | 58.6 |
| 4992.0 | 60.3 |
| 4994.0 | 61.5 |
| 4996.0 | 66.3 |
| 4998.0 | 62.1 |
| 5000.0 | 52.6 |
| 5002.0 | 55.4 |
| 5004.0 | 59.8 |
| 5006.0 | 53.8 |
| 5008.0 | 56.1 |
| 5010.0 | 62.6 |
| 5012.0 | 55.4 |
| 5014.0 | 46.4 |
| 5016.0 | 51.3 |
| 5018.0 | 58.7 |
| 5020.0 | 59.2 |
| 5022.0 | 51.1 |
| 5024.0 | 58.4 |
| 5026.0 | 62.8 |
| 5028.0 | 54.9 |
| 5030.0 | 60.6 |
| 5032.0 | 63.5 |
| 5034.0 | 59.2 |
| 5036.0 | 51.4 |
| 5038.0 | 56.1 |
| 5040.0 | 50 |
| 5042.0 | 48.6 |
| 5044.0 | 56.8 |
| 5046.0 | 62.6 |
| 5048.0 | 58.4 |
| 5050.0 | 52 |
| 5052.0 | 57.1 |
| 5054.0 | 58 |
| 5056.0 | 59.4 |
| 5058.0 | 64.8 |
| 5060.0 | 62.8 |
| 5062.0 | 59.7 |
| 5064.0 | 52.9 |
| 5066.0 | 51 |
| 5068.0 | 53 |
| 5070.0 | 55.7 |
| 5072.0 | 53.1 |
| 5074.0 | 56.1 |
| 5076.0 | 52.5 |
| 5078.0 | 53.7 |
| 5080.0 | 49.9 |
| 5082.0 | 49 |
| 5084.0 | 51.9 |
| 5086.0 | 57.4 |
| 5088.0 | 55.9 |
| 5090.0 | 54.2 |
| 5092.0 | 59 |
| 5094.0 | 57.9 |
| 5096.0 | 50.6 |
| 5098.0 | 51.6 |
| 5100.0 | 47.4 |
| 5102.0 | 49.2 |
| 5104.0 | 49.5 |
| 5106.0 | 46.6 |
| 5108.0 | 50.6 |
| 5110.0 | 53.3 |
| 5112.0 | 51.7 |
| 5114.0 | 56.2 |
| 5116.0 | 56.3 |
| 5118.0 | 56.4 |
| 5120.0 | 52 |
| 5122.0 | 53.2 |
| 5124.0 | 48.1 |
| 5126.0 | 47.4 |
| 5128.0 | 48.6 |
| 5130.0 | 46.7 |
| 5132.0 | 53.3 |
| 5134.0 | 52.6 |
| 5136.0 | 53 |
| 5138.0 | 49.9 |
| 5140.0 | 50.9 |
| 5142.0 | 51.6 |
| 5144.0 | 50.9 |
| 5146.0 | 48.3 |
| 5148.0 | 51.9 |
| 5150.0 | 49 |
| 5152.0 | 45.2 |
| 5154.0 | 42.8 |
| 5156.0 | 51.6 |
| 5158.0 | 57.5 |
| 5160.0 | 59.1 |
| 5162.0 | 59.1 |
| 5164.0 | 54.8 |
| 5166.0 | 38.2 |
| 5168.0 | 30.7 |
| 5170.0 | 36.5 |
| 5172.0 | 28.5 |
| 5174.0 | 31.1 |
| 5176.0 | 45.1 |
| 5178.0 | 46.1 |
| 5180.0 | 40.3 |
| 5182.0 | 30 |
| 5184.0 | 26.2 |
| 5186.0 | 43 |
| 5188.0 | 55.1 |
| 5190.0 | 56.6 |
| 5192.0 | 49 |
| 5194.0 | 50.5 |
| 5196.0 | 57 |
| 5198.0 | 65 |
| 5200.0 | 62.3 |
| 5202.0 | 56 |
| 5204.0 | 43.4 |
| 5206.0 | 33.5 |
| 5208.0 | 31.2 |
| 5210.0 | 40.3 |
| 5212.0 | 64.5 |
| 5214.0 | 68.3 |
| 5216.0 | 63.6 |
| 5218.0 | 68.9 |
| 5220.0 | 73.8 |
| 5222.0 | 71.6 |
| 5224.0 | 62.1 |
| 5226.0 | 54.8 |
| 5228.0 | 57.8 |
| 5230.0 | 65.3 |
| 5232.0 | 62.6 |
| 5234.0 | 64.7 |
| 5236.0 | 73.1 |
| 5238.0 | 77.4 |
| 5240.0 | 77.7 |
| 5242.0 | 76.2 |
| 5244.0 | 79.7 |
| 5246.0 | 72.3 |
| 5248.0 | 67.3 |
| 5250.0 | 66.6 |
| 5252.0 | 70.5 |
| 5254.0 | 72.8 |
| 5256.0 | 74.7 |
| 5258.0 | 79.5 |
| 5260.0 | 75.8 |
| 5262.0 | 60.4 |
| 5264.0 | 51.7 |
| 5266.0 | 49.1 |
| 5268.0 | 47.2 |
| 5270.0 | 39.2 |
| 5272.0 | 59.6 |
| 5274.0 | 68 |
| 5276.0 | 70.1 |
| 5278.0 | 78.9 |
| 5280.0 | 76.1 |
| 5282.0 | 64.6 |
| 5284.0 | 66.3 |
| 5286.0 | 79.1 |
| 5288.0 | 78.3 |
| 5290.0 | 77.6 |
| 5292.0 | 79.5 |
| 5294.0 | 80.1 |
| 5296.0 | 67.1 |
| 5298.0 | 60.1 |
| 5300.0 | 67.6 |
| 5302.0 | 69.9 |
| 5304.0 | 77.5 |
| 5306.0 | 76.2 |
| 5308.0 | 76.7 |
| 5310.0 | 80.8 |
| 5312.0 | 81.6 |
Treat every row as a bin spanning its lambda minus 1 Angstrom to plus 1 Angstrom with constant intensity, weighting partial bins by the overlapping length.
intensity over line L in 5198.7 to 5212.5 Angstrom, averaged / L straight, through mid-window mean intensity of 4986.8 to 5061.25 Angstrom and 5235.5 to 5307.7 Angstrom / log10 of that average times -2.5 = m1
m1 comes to 0.37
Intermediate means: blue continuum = 57.6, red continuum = 69.7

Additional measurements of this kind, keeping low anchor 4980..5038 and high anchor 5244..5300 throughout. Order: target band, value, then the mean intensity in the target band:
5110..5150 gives 0.21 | 51.5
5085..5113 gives 0.16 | 52.5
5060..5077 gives 0.09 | 54.8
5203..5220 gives 0.23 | 53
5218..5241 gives -0.02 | 67.4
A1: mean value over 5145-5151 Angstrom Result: 49.7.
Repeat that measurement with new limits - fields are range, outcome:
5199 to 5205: 53.9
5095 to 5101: 49.9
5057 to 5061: 63.8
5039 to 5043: 49.3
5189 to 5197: 53.3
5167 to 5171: 33.6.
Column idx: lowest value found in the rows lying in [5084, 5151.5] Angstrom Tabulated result 46.6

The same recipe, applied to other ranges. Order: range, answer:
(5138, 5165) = 42.8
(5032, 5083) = 48.6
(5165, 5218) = 26.2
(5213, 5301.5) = 39.2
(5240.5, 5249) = 67.3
